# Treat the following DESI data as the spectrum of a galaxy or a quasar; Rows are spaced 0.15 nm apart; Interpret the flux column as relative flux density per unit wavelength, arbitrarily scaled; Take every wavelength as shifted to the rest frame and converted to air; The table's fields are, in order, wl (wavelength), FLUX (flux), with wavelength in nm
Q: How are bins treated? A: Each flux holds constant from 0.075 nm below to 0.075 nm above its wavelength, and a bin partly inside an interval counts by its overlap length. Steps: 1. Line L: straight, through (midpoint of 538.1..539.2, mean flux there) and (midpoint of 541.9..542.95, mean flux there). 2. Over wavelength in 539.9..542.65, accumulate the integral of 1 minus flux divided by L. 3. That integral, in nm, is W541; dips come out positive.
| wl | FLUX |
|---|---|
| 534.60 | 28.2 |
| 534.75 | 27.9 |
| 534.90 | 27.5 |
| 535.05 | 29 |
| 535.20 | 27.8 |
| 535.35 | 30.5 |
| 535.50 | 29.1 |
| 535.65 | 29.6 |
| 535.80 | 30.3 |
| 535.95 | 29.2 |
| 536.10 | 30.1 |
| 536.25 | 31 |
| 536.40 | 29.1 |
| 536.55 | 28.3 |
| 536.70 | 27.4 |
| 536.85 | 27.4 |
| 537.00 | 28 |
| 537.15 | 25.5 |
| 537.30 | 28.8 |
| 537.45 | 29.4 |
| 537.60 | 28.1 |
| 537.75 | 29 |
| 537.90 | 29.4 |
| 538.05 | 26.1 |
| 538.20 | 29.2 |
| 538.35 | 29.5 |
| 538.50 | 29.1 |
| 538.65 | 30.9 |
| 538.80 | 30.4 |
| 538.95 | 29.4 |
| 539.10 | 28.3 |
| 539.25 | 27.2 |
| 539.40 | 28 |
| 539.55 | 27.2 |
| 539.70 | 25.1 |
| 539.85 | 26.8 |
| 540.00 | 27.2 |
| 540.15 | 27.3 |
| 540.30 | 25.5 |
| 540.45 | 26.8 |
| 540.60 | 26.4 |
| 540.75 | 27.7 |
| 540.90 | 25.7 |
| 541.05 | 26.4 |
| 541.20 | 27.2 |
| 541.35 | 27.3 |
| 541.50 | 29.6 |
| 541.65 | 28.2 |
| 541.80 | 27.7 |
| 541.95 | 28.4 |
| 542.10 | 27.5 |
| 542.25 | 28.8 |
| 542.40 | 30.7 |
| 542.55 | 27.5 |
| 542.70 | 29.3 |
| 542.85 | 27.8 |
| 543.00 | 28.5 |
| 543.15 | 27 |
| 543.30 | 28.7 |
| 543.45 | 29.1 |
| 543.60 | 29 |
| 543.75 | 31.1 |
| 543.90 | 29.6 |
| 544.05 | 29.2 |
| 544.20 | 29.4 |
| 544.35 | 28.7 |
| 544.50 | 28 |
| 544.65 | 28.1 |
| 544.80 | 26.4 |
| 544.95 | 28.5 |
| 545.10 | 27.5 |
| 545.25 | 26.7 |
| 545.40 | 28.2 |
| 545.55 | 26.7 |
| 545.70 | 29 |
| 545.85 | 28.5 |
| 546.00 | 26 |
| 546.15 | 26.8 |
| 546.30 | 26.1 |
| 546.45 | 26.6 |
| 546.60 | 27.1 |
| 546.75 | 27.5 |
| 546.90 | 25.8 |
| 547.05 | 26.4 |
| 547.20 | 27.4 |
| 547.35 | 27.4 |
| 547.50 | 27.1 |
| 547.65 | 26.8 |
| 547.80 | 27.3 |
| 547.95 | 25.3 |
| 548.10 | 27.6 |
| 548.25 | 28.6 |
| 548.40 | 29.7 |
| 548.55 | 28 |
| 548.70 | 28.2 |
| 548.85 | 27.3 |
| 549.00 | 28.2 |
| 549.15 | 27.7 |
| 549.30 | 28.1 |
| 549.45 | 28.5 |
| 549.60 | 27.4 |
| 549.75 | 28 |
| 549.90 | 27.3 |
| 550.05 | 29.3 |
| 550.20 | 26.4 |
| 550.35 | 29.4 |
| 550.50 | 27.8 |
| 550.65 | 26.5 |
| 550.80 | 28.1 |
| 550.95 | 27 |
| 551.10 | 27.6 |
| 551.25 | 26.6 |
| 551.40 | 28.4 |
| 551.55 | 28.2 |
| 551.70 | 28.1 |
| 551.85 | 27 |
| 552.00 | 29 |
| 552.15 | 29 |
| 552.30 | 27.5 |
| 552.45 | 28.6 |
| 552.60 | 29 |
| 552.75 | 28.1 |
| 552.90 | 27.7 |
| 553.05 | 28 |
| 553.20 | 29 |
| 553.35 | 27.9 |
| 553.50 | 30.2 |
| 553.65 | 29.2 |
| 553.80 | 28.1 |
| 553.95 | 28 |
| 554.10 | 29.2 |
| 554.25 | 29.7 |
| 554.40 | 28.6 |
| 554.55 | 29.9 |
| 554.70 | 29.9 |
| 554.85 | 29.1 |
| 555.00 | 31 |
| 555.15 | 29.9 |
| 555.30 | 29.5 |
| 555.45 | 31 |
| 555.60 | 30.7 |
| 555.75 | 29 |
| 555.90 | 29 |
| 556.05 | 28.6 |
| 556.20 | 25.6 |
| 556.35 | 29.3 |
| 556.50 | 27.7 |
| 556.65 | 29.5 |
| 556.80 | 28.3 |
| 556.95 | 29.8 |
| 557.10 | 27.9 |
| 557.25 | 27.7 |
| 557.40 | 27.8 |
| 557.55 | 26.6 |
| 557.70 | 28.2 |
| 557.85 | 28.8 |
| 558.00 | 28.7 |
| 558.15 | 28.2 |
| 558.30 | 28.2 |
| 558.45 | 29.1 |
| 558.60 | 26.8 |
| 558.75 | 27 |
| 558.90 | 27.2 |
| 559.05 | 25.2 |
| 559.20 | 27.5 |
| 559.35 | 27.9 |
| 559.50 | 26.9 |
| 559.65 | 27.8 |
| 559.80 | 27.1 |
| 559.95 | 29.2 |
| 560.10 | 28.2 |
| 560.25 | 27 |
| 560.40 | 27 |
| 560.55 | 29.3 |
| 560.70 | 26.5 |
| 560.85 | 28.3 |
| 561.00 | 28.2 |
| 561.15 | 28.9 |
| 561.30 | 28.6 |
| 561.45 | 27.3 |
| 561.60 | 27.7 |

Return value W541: 0.121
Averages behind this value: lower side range 29.4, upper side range 28.6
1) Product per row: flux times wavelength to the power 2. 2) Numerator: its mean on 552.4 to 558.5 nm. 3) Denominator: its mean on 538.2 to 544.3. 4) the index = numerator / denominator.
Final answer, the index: 1.08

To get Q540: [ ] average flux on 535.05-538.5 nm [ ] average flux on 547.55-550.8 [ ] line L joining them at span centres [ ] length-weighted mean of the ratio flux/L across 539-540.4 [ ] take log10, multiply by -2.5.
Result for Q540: 0.06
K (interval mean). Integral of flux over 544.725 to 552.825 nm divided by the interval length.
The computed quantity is 27.6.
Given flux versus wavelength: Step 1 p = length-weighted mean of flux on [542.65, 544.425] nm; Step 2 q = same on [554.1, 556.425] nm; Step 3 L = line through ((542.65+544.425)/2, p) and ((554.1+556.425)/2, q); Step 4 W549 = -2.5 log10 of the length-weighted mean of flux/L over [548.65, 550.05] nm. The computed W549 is 0.05 mag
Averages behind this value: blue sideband 28.9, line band 27.9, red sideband 29.4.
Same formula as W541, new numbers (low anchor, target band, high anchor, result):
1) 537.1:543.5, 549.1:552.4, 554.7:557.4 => 0.094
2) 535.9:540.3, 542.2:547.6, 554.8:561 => 0.065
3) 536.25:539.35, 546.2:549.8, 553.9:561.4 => 0.135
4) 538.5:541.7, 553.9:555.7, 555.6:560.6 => -0.117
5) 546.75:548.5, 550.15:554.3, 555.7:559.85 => -0.098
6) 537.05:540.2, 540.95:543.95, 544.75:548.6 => -0.074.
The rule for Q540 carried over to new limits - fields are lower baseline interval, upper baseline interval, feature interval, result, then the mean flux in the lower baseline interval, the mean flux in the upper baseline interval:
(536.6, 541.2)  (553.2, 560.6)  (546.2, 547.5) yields 0.05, 27.8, 28.5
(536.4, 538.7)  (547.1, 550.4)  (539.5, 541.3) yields 0.06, 28.4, 27.7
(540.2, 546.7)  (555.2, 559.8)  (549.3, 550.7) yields 0.01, 27.9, 28.2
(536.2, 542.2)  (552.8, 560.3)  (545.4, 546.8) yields 0.04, 27.9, 28.5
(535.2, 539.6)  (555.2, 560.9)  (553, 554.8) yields -0.03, 28.8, 28.1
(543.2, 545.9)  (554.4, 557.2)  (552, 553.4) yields 0.02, 28.5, 29.2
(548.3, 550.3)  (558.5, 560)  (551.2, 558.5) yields -0.04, 28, 27.3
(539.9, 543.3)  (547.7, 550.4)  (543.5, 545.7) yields -0.02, 27.7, 27.9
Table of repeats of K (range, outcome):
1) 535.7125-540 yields 28.5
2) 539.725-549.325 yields 27.7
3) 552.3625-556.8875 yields 29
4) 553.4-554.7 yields 29.1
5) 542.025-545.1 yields 28.6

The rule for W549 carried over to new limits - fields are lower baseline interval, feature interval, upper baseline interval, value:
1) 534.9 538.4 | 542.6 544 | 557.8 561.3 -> -0.02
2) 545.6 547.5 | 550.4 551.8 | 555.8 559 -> -0.01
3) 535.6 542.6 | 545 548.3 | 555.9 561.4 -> 0.04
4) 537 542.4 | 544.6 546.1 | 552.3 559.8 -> 0.02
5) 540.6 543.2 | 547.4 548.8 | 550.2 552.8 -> 0.01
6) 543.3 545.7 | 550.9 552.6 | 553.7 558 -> 0.03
